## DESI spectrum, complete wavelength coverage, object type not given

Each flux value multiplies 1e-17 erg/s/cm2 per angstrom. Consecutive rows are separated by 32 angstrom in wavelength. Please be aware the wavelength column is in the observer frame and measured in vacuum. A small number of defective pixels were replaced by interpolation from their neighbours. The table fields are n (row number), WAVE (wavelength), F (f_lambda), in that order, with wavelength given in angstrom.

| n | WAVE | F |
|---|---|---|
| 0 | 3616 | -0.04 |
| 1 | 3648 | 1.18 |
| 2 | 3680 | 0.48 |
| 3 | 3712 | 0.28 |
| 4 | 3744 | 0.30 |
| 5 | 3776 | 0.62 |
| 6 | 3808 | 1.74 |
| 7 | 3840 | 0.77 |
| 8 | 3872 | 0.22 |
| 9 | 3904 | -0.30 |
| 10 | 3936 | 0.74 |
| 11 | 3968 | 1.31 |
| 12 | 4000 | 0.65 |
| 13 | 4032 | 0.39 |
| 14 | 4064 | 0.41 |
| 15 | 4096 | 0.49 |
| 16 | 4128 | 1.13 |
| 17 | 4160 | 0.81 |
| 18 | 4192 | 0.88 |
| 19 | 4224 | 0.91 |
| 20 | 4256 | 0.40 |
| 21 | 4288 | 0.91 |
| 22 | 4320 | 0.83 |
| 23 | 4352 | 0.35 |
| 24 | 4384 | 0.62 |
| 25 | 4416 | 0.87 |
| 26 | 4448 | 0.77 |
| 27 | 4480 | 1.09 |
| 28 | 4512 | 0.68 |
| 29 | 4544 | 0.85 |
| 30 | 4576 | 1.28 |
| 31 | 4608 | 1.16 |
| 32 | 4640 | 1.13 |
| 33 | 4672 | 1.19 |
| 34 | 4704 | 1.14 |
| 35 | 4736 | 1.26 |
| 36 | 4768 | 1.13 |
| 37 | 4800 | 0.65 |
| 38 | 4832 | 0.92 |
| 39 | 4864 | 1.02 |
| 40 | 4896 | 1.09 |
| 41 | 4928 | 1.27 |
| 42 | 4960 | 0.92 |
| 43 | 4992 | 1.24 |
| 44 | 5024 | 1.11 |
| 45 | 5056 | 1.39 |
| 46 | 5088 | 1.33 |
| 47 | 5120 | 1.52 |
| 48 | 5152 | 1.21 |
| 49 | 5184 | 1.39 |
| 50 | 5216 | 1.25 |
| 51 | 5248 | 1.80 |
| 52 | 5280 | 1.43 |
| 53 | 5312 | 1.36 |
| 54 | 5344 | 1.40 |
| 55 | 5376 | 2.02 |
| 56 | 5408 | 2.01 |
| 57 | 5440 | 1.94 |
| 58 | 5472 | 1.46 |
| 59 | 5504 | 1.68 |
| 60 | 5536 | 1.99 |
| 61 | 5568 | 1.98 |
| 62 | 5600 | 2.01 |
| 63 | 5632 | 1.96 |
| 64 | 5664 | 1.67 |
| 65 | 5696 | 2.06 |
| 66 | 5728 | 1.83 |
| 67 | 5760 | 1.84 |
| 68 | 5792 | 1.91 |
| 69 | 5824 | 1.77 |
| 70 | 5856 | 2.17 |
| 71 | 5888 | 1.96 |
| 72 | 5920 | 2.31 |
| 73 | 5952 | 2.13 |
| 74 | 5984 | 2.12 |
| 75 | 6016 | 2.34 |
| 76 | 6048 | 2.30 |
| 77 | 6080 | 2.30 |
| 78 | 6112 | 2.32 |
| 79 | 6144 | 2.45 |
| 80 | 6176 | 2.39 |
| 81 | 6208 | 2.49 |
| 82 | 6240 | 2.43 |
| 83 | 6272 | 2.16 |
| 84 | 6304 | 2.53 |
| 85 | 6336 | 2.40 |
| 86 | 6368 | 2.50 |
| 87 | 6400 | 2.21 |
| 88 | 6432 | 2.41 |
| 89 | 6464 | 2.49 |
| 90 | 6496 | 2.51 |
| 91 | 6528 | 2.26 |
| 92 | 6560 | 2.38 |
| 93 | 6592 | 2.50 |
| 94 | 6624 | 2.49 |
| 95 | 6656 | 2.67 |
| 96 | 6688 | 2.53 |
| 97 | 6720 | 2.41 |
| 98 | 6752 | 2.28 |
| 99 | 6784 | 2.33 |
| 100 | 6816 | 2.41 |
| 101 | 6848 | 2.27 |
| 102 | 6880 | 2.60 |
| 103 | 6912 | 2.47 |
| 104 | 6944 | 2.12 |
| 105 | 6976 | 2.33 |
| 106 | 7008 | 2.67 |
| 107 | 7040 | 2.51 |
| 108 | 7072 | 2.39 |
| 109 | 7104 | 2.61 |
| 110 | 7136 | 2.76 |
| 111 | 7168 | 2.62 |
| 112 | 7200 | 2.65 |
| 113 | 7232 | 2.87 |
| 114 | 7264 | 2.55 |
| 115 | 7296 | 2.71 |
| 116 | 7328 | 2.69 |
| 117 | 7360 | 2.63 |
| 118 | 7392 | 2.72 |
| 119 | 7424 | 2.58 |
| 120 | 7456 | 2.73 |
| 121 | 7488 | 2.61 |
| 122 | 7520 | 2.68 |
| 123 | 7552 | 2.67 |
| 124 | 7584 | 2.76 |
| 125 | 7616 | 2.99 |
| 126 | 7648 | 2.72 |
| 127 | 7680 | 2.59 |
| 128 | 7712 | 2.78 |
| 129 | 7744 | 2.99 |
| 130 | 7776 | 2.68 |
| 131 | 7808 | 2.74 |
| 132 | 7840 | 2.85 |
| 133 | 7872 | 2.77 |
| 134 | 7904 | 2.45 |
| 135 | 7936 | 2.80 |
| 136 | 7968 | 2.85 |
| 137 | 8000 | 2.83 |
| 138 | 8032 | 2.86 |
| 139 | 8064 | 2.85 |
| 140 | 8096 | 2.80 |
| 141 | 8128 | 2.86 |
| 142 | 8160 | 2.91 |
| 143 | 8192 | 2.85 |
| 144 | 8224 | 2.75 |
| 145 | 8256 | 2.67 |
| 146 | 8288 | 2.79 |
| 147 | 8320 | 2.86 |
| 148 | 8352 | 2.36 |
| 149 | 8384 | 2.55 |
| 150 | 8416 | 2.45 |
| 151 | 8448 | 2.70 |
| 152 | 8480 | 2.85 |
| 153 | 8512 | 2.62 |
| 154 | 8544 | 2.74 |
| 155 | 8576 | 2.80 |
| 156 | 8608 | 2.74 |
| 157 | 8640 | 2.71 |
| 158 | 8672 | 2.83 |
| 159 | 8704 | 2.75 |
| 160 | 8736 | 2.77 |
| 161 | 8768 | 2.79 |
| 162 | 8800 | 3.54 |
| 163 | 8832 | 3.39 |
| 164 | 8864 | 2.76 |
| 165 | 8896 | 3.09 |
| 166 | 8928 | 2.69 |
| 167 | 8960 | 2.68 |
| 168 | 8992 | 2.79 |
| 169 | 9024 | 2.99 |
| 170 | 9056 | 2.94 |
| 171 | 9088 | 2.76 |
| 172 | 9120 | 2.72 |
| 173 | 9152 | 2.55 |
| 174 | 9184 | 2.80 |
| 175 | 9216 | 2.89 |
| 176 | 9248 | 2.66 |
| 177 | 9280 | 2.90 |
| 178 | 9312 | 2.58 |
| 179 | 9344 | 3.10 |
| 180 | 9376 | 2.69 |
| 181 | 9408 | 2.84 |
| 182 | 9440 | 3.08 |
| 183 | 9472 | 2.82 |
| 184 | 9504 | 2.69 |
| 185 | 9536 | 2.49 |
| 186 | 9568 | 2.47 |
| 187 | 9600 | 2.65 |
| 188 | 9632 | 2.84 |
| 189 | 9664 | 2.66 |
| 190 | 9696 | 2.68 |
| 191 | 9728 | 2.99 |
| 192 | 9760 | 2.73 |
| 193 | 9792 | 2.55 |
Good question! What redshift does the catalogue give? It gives 0.343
